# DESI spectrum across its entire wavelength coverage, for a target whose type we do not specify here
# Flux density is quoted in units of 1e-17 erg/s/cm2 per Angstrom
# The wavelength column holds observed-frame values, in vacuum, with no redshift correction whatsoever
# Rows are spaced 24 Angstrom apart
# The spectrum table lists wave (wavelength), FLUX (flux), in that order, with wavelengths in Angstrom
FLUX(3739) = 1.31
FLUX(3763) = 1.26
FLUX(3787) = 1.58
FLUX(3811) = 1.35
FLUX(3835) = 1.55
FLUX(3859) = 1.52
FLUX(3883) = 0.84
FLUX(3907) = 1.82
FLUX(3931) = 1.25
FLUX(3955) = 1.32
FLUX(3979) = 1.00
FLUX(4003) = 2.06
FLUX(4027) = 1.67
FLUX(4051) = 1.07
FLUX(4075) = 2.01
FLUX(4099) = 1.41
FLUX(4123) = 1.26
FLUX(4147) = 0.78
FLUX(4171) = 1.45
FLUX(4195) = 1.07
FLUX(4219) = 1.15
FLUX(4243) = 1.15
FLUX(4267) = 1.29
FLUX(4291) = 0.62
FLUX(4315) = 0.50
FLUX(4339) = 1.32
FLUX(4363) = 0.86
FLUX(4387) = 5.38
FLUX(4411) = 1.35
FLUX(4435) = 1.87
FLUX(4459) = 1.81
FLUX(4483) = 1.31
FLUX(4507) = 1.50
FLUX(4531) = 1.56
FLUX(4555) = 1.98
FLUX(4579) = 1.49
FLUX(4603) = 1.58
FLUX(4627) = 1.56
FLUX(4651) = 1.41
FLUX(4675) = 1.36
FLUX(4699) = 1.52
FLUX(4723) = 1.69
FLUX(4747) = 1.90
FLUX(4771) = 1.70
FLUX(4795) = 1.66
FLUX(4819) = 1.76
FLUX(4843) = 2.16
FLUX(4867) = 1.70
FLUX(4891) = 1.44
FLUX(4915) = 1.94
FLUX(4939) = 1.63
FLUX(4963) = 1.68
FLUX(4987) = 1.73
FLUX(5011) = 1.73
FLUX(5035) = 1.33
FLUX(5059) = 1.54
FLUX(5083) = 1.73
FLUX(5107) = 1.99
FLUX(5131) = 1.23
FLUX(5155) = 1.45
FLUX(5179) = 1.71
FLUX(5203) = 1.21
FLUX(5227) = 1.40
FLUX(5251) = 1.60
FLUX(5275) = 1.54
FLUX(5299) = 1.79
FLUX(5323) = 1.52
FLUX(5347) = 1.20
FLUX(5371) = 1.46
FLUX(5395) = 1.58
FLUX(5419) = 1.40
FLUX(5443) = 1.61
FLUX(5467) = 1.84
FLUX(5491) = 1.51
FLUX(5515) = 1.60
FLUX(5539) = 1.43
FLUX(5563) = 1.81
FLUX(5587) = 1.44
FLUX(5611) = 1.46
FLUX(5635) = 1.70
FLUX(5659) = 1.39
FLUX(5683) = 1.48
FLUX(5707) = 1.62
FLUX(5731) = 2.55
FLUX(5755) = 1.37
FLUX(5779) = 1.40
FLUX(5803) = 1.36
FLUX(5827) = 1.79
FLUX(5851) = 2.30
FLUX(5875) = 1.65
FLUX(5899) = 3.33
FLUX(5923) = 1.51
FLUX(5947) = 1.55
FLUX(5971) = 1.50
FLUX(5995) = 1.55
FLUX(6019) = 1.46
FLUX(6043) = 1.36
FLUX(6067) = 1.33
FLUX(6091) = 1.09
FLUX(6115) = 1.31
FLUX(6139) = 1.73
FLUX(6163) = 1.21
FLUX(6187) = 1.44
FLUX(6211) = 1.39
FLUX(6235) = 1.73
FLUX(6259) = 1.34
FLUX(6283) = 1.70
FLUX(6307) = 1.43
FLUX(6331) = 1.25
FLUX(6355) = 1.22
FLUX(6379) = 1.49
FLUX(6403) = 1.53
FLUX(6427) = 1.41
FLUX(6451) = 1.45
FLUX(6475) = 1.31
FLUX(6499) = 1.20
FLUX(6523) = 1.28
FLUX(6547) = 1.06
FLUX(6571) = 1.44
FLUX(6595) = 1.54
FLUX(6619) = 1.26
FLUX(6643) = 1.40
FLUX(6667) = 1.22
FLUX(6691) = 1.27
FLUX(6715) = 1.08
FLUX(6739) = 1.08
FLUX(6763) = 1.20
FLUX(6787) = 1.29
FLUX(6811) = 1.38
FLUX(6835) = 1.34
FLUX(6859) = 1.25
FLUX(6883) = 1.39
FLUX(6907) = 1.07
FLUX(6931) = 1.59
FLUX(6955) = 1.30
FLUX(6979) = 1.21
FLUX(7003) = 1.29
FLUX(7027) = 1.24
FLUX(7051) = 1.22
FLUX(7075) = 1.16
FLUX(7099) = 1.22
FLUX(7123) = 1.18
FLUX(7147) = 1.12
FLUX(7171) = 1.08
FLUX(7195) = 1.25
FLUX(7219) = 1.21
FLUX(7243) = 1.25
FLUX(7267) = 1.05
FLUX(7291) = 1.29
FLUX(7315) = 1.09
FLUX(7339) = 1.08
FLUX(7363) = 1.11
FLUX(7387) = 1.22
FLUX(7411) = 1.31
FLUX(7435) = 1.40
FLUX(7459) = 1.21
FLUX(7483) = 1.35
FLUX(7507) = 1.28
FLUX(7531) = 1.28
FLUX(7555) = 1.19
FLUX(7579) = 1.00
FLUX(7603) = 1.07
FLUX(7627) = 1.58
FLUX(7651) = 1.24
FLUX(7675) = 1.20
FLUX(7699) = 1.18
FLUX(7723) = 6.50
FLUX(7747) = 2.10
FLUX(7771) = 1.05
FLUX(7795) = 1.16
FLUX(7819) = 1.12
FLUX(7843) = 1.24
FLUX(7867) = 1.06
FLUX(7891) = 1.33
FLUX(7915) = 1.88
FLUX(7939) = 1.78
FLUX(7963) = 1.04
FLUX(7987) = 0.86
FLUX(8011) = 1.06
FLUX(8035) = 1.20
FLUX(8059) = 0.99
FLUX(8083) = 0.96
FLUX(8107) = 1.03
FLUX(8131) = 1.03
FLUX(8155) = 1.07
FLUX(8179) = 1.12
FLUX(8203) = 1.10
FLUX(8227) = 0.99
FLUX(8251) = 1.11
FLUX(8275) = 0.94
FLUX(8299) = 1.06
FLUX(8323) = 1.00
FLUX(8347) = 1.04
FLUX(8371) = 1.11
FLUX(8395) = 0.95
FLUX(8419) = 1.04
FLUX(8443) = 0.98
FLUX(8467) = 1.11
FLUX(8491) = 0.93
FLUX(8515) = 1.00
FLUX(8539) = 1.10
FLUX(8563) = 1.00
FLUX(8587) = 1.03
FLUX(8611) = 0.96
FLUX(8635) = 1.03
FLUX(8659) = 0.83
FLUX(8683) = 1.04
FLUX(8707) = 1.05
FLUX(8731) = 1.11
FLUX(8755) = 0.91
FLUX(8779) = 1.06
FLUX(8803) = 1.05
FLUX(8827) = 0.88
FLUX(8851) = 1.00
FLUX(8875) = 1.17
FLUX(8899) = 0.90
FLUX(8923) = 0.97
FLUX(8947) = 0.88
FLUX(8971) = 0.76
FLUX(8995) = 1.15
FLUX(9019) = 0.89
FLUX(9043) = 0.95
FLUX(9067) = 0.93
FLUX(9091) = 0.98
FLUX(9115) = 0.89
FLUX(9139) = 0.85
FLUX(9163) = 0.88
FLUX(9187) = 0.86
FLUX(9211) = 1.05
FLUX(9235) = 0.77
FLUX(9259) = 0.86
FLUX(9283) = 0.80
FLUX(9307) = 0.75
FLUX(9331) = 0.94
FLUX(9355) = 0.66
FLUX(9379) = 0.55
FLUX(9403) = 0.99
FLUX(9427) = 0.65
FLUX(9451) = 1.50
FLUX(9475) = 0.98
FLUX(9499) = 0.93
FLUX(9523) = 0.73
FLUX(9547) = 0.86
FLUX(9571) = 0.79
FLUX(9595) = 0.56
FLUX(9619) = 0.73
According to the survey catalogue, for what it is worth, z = 0.178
